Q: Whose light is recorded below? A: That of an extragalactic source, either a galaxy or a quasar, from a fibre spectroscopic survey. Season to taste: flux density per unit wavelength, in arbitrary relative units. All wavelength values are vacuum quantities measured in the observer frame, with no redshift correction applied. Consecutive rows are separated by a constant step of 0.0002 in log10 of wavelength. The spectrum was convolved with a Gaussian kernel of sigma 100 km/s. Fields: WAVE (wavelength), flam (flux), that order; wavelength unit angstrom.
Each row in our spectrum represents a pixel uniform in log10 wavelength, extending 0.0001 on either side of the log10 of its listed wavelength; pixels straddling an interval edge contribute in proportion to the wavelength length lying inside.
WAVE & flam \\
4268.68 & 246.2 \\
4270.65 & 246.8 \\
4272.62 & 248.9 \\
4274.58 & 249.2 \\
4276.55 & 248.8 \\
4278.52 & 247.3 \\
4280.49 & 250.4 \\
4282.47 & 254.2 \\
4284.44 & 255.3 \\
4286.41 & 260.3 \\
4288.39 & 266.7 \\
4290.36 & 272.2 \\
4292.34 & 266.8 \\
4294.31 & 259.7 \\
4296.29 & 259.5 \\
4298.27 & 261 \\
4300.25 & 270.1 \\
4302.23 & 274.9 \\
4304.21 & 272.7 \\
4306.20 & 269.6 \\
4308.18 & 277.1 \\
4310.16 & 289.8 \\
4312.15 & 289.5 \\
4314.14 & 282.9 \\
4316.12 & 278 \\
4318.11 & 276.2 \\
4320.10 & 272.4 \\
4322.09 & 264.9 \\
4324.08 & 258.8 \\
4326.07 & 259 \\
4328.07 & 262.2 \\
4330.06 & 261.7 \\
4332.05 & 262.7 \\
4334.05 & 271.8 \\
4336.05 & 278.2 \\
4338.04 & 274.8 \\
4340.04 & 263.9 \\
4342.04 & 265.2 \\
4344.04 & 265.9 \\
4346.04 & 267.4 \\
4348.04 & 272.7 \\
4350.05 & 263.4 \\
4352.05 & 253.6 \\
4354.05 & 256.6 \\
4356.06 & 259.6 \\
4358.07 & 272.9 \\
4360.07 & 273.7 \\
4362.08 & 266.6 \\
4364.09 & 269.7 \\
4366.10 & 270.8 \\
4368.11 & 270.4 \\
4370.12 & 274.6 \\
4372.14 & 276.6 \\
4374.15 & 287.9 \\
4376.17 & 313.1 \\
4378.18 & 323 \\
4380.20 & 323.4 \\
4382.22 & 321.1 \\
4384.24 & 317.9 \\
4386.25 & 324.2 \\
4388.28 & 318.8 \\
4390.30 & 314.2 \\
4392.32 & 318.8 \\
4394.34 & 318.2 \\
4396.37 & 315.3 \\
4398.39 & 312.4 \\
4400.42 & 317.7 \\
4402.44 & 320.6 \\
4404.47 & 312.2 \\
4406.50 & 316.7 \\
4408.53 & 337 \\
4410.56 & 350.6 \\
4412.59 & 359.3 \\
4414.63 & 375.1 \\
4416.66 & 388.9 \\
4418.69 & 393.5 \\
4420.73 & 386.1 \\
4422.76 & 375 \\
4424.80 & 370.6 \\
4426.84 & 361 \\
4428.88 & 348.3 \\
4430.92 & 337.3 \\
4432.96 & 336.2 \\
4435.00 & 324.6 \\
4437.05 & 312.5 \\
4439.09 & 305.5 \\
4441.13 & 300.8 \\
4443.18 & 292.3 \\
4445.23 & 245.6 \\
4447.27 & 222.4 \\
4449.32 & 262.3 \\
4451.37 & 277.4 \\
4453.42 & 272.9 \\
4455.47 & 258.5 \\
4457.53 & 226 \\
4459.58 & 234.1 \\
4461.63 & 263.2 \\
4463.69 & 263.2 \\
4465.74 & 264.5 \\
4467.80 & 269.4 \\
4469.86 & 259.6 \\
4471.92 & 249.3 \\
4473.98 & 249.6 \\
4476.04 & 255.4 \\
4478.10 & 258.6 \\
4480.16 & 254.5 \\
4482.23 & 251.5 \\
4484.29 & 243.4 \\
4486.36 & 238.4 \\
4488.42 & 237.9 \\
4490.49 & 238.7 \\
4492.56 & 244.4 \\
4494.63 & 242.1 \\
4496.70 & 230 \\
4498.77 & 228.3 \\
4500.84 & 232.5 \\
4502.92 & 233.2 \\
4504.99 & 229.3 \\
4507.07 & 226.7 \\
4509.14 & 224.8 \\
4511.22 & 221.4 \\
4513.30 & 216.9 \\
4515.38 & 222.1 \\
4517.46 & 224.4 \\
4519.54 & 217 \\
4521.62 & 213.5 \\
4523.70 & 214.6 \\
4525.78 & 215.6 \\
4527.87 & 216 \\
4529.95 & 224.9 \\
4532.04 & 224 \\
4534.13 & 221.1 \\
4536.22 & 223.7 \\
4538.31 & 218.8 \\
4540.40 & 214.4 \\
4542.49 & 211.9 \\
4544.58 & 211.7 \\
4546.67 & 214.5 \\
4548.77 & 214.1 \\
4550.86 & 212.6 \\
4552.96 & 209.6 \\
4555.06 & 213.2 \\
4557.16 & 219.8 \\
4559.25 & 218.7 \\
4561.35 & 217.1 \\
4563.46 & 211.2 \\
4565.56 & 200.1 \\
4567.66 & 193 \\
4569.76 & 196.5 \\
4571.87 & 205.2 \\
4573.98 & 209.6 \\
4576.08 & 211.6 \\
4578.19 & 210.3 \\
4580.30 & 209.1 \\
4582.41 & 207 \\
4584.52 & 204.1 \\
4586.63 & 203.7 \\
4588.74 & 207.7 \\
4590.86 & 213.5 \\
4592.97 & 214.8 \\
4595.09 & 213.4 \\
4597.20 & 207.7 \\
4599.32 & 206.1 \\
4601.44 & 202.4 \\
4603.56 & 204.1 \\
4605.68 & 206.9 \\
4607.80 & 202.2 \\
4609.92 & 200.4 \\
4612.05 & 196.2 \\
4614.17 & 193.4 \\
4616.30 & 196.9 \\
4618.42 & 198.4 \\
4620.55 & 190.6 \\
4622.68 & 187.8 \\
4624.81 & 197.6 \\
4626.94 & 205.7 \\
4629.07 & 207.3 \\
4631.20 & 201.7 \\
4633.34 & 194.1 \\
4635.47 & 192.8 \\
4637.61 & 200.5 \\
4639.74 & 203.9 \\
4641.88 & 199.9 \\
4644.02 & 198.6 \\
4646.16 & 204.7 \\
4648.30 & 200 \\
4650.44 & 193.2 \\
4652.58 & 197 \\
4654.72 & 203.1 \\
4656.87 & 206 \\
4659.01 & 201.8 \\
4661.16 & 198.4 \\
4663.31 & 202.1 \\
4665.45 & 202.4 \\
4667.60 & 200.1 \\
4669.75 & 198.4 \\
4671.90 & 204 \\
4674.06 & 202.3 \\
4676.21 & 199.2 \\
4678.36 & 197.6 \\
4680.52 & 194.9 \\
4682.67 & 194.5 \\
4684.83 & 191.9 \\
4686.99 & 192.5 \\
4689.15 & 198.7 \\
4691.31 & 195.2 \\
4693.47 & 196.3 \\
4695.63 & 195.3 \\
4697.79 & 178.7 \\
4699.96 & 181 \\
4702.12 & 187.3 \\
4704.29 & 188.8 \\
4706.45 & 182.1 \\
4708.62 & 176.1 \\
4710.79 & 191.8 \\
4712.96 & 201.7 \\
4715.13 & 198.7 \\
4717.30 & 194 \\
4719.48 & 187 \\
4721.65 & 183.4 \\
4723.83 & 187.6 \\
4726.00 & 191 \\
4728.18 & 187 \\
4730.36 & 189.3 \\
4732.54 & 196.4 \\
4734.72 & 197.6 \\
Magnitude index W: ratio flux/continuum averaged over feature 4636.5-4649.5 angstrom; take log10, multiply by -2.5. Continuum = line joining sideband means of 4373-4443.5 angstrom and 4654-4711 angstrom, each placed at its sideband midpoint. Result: 0.07 mag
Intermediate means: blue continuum 333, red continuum 195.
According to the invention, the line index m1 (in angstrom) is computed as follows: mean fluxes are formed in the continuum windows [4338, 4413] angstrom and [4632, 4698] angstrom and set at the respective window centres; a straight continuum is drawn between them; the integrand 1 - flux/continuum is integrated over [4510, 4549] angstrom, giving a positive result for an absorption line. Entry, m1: 4.1 angstrom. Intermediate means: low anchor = 296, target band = 218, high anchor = 198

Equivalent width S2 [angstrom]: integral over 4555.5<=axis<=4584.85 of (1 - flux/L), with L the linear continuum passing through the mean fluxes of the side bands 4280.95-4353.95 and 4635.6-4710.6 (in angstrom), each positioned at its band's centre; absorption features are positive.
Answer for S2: 1.2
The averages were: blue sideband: 268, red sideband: 196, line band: 208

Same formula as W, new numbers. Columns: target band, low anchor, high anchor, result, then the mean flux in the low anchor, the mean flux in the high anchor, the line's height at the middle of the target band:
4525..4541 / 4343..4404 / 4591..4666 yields 0.07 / 292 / 201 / 235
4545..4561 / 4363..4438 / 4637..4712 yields 0.18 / 327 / 196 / 254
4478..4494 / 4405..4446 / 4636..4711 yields 0.24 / 341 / 196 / 306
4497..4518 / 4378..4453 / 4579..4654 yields 0.19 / 325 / 202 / 269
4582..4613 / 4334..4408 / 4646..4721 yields 0.08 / 291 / 195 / 222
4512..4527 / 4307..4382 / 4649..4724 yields 0.08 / 275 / 194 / 234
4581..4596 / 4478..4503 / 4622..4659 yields 0.02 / 241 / 200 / 214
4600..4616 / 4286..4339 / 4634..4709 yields 0.05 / 270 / 196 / 209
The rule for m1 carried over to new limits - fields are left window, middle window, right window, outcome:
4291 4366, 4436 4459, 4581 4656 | -2.7 angstrom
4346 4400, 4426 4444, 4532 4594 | -4.0 angstrom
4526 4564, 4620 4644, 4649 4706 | 0.5 angstrom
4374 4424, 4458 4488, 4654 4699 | 4.5 angstrom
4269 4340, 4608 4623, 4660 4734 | 0.9 angstrom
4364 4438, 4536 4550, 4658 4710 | 2.5 angstrom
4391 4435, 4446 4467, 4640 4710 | 4.3 angstrom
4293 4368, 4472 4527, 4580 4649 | -1.0 angstrom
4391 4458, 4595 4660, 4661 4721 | 6.8 angstrom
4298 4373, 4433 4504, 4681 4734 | -4.8 angstrom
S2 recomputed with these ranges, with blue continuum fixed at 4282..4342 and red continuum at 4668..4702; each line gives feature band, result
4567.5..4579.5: 0.6 angstrom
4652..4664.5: -0.1 angstrom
